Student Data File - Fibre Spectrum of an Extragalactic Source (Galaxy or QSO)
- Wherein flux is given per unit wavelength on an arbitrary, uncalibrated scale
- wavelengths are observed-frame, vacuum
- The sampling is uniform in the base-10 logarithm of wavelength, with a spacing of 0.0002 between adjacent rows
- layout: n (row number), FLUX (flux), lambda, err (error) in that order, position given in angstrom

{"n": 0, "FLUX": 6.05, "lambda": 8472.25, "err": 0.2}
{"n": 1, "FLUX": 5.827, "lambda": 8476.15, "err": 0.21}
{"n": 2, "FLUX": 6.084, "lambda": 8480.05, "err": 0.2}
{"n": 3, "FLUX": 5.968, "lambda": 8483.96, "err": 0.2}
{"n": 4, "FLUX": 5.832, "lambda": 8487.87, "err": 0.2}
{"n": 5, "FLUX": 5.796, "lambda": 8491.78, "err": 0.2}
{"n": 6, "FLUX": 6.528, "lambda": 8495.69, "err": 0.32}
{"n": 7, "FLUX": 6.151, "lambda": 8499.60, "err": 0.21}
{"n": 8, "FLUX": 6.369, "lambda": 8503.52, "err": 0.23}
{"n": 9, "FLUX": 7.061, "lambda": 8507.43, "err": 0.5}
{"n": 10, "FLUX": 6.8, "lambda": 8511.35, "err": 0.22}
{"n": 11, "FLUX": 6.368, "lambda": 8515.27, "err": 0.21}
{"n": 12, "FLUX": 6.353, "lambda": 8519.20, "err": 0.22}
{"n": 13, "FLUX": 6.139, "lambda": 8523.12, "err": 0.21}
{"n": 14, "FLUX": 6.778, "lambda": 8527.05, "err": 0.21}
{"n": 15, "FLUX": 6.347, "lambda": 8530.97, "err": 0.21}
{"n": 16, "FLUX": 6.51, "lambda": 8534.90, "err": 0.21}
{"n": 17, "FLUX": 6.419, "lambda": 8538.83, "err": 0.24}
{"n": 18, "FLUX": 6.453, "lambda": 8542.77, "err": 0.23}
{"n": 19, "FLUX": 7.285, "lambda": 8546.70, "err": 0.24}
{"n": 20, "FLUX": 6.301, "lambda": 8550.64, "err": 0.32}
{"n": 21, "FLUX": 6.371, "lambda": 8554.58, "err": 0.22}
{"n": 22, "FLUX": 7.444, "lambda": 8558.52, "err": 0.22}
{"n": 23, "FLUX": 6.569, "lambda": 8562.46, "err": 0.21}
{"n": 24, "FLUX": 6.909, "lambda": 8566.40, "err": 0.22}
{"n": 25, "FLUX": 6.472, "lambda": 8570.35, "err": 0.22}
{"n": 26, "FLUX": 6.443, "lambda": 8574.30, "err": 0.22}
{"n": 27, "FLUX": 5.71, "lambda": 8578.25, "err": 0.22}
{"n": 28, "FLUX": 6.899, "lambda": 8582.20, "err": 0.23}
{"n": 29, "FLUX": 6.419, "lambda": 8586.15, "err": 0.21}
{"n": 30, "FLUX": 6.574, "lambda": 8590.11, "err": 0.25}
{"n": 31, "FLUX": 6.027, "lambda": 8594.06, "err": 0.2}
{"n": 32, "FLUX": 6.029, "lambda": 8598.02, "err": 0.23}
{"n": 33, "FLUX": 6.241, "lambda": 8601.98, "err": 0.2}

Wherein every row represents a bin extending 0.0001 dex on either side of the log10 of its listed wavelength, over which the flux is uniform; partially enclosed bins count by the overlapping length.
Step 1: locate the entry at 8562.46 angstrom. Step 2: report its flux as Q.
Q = 6.569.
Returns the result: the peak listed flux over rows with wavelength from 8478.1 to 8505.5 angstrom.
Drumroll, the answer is 6.528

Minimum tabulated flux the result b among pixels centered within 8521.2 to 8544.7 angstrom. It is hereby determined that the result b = 6.139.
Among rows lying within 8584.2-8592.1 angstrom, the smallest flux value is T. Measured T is 6.419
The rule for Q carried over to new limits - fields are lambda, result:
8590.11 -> 6.574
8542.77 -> 6.453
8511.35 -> 6.8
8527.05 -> 6.778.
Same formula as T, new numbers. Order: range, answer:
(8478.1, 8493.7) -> 5.796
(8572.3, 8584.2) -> 5.71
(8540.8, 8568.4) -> 6.301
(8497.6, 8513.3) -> 6.151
